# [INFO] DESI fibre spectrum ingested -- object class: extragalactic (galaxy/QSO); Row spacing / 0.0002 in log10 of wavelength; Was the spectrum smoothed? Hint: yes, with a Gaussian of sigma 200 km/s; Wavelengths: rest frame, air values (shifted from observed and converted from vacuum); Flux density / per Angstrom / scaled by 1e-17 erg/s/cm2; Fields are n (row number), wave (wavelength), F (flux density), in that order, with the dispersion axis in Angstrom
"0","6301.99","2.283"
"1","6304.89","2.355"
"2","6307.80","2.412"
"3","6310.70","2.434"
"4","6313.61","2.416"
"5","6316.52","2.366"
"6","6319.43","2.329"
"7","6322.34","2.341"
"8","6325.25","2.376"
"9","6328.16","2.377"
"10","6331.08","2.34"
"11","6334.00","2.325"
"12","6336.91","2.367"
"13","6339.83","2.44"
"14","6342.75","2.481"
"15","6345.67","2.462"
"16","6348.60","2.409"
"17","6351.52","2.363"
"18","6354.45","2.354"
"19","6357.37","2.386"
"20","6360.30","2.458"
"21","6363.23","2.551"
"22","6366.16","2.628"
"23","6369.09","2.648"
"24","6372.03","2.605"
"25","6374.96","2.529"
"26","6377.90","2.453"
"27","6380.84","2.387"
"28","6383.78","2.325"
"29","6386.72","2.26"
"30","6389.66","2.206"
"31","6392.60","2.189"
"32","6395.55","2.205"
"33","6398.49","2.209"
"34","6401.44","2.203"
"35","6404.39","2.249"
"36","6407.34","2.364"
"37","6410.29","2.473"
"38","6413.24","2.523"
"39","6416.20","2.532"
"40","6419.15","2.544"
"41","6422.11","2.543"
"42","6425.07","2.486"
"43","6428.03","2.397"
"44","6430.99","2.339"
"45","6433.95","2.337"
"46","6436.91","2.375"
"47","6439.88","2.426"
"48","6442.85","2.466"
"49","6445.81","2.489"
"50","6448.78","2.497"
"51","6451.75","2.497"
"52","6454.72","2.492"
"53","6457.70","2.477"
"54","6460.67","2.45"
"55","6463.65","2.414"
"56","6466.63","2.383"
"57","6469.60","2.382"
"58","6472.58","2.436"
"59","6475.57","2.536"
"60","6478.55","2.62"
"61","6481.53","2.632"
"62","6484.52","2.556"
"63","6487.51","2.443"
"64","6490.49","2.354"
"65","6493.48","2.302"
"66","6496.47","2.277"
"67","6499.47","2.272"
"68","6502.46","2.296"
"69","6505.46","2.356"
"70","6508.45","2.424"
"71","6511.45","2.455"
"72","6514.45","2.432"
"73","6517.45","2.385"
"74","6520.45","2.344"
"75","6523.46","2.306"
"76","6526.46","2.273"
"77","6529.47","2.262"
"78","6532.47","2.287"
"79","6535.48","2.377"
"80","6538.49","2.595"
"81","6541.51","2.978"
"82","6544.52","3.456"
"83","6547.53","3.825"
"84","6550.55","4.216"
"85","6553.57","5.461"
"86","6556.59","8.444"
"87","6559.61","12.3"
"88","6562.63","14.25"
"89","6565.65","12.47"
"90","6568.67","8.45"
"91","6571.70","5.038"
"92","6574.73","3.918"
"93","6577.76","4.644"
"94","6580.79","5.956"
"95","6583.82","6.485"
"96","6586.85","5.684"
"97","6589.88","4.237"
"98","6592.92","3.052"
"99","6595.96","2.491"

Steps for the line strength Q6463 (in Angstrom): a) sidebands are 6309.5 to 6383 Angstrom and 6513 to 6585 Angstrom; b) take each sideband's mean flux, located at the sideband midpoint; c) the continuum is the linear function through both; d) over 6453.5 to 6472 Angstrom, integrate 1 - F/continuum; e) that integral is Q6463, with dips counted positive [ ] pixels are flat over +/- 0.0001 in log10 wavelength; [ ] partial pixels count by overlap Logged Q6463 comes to 7.2 Angstrom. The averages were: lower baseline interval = 2.43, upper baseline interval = 5.13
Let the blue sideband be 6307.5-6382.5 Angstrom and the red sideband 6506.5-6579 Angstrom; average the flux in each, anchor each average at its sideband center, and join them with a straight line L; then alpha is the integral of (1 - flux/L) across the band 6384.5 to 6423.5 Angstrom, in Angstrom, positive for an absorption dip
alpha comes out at 9.9 Angstrom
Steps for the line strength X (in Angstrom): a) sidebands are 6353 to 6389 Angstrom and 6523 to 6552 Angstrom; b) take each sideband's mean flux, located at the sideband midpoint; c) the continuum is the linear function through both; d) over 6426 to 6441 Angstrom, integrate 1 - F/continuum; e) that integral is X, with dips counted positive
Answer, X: 1.37 Angstrom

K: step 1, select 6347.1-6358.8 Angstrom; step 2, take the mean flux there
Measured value 2.38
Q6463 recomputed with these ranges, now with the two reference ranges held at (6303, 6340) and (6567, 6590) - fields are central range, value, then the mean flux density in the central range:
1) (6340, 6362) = 2.6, 2.42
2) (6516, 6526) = 5.3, 2.34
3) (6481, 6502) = 10.0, 2.39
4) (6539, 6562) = -2.7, 6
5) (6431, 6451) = 7.6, 2.43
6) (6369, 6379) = 1.6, 2.55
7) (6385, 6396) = 3.5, 2.22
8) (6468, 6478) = 4.3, 2.47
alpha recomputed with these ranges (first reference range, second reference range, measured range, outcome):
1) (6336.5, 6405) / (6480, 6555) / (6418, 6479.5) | 2.4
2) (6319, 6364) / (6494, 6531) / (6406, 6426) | -1.0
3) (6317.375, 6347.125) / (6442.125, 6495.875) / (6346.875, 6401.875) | 0.4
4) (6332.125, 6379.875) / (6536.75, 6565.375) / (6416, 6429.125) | 4.7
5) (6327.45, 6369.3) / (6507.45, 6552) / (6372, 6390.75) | 0.8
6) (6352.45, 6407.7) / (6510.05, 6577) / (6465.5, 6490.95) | 9.3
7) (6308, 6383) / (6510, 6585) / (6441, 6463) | 7.6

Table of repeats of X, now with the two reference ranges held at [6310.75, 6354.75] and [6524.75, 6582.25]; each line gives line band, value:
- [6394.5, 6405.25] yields 3.69 Angstrom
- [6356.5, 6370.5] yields 1.47 Angstrom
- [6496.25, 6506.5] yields 5.40 Angstrom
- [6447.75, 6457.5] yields 3.89 Angstrom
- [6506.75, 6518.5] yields 6.09 Angstrom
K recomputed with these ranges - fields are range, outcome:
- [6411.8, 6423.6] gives 2.53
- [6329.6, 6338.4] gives 2.34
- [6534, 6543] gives 2.65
